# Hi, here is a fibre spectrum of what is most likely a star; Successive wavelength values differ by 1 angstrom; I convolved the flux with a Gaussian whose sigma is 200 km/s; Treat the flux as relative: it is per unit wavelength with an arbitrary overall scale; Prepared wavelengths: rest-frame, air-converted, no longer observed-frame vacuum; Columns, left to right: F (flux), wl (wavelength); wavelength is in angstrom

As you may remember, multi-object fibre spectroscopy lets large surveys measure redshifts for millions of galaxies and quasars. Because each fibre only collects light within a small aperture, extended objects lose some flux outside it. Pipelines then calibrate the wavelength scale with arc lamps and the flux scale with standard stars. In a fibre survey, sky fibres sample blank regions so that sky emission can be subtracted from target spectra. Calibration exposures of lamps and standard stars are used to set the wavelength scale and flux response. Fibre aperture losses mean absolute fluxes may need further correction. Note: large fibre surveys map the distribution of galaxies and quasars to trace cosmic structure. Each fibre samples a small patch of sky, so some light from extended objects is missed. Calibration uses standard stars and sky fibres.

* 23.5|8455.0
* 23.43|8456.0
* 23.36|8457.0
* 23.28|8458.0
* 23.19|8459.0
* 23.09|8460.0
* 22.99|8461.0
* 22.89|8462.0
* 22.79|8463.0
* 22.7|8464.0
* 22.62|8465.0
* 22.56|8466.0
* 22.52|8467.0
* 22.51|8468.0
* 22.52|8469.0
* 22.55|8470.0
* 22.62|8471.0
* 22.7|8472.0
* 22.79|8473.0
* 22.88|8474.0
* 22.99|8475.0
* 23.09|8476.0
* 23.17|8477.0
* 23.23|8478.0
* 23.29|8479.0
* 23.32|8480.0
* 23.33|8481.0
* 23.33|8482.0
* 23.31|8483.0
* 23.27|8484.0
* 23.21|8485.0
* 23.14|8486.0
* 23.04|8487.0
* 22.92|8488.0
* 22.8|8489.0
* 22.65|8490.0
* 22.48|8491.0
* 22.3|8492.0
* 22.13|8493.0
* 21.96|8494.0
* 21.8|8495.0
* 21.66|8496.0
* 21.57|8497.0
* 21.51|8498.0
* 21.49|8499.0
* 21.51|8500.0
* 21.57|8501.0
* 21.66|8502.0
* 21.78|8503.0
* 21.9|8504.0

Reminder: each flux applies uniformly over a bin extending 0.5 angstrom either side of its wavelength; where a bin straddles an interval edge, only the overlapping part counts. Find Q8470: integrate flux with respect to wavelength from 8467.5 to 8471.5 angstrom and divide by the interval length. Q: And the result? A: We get 22.6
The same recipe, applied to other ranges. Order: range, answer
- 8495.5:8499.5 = 21.6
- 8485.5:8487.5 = 23.1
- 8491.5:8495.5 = 22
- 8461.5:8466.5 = 22.7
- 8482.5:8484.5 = 23.3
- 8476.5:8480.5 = 23.3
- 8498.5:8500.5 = 21.5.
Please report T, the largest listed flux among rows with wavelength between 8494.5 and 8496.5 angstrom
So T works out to 21.8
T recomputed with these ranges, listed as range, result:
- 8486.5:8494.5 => 23.04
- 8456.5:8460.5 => 23.36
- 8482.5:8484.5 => 23.31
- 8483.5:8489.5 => 23.27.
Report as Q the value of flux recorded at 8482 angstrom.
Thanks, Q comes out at 23.33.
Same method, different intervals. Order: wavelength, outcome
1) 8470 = 22.55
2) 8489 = 22.8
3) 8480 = 23.32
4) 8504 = 21.9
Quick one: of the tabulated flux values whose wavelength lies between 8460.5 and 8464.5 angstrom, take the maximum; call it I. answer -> 22.99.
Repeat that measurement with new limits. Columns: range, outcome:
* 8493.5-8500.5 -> 21.96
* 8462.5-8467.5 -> 22.79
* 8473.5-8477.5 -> 23.17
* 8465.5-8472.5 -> 22.7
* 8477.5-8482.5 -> 23.33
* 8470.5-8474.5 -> 22.88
